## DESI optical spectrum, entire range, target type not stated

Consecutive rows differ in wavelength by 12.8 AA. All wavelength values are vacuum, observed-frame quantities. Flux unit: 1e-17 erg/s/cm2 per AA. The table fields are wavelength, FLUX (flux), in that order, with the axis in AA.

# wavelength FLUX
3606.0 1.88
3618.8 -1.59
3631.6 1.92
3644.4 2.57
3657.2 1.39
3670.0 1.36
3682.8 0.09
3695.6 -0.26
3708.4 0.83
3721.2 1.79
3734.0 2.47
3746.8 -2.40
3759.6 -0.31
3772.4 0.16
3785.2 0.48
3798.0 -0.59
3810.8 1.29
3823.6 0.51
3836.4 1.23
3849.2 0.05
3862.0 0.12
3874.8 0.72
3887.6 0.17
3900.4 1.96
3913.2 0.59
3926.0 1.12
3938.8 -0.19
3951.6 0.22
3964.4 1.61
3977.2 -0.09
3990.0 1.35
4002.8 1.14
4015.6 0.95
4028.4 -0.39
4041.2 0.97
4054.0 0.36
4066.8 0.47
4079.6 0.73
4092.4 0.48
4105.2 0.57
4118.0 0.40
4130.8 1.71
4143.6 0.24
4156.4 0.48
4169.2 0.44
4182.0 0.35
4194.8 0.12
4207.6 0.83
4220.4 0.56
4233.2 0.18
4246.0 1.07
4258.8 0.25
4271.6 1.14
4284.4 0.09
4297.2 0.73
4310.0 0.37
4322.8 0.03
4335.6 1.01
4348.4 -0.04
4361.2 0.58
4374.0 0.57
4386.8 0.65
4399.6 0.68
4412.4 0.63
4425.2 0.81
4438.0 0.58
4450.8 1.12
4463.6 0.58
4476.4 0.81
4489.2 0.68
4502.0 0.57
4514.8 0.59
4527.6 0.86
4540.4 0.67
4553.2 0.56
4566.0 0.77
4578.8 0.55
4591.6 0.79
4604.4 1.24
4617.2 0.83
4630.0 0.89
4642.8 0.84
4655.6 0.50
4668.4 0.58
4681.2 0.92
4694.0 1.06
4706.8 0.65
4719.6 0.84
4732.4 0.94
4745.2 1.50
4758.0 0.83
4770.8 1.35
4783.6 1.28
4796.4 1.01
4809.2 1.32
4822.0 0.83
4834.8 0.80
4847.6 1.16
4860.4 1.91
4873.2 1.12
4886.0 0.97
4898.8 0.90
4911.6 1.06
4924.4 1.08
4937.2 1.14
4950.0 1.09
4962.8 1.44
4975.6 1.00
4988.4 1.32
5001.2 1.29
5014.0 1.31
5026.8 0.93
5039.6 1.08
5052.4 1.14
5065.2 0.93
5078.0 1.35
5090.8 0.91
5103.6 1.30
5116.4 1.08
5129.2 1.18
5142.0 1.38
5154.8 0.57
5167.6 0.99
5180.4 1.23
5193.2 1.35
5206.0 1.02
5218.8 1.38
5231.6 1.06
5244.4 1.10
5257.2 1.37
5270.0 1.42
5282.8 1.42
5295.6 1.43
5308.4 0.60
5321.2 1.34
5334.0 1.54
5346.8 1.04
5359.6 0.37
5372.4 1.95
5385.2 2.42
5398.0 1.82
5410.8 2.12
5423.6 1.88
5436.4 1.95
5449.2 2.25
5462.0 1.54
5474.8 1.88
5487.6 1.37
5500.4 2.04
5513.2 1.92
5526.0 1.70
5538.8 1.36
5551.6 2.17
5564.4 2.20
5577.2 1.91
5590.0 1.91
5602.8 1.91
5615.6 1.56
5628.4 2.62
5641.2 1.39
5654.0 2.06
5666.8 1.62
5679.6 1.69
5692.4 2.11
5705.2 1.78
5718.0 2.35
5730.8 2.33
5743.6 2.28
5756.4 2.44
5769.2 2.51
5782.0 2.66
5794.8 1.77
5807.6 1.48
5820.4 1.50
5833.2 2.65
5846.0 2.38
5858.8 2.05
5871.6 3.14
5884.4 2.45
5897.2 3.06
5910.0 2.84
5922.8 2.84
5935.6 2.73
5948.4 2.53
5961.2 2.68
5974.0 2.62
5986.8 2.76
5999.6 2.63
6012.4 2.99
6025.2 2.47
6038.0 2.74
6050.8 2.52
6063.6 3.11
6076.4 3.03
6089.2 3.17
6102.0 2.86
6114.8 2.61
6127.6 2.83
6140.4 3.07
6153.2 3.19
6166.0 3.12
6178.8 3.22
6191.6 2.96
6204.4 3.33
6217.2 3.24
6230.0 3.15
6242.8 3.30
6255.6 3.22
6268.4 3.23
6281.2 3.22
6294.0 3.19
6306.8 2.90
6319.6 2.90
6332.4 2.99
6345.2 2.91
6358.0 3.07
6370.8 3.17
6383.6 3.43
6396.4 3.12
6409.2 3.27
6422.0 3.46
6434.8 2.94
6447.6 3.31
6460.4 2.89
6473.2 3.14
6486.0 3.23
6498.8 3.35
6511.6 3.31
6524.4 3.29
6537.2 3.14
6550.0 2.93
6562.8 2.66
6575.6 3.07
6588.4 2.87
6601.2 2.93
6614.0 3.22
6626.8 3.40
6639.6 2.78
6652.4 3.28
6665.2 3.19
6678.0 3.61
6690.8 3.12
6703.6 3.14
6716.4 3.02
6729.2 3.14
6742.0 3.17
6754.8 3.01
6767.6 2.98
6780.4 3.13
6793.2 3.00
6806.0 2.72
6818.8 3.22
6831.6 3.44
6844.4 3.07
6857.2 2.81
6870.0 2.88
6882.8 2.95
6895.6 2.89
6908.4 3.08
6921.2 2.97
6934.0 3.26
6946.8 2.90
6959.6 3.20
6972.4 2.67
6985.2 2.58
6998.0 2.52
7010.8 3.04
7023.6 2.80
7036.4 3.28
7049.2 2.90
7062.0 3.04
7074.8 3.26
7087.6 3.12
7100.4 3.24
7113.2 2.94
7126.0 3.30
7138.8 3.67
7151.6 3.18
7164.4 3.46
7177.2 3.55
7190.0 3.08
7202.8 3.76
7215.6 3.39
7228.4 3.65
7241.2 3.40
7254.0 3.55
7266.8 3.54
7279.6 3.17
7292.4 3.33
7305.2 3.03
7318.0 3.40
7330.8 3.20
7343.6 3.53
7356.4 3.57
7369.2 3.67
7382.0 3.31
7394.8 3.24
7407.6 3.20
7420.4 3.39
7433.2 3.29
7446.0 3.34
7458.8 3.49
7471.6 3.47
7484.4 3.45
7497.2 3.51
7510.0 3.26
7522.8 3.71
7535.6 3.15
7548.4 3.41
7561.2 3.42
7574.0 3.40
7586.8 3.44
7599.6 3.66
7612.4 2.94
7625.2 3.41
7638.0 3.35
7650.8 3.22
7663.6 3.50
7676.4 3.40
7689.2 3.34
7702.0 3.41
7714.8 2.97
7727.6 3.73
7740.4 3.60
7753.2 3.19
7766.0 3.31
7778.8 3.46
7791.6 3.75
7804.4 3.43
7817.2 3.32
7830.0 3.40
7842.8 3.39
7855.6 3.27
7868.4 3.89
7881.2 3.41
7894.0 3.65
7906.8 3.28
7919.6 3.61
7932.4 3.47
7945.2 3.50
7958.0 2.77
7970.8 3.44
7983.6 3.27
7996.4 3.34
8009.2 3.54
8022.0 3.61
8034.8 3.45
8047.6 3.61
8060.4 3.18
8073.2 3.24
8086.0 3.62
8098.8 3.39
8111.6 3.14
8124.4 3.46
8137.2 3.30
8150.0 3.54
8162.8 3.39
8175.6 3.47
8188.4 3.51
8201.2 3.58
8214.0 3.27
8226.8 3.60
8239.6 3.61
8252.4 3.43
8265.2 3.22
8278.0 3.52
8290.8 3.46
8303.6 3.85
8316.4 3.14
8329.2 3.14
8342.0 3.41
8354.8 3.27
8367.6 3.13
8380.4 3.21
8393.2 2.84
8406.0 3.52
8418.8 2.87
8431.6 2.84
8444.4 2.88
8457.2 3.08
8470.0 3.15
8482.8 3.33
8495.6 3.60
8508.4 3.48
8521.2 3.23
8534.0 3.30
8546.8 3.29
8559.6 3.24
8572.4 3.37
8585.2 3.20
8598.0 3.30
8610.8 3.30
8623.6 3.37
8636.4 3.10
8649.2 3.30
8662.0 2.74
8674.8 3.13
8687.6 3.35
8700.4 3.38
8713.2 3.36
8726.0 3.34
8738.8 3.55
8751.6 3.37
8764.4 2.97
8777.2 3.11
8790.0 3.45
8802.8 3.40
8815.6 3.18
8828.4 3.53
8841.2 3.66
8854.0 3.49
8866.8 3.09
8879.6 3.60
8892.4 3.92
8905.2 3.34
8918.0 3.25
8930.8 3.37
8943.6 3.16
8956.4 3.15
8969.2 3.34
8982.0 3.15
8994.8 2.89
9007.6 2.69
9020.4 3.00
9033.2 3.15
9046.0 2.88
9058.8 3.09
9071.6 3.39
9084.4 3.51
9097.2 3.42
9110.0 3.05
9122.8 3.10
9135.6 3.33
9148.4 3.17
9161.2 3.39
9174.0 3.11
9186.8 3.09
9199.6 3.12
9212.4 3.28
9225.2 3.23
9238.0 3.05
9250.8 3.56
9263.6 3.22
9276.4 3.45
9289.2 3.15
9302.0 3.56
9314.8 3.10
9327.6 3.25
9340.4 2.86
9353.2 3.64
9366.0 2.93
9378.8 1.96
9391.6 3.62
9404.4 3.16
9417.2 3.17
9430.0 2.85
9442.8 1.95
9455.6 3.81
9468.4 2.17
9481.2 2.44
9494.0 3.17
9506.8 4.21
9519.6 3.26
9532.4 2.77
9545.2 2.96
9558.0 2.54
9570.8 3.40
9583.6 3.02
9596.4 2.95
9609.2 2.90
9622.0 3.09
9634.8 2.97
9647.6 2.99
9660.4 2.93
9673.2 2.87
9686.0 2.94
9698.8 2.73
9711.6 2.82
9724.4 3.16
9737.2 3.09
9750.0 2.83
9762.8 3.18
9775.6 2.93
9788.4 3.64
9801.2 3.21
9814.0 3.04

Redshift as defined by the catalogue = 0.350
